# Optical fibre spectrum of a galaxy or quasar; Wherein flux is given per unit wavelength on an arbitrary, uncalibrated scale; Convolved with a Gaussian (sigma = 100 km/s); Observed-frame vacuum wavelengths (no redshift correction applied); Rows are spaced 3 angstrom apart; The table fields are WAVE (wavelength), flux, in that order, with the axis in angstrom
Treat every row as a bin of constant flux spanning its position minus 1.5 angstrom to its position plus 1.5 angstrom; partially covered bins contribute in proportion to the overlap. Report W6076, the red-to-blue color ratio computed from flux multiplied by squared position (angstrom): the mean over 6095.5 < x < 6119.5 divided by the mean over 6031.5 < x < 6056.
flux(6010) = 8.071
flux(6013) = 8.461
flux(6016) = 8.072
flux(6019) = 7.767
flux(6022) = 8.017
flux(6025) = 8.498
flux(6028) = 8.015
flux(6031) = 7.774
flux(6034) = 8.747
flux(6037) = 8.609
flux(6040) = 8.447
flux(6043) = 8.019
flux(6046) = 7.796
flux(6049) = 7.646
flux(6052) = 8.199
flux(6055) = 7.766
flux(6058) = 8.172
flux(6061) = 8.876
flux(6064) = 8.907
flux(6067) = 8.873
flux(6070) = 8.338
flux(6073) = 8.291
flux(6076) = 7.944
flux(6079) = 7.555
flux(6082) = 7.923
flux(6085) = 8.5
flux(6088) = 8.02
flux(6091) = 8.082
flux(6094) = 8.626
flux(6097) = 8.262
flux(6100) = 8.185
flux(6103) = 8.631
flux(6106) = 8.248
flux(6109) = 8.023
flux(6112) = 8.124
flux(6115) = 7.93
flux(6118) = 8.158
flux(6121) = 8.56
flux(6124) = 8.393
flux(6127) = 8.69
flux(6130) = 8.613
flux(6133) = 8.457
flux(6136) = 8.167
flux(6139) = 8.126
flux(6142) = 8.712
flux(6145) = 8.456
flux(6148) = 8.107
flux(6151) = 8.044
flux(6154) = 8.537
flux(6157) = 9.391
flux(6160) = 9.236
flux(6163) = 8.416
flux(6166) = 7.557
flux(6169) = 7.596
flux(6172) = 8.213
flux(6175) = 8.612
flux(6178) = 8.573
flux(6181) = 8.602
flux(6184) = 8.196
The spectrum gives 1.03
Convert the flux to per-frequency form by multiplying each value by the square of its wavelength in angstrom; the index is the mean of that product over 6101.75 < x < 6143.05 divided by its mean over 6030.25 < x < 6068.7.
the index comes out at 1.03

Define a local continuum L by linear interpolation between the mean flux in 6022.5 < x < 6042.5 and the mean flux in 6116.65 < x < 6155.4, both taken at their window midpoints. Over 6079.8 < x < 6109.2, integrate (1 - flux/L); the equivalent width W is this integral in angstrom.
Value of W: 0.40 angstrom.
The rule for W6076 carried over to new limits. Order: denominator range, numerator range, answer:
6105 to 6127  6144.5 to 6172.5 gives 1.03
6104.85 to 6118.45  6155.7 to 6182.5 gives 1.07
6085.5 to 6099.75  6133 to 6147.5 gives 1.03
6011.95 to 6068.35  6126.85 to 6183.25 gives 1.06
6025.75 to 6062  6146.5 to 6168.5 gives 1.07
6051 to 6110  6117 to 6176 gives 1.04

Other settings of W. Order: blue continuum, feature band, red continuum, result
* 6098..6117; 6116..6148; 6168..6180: -0.7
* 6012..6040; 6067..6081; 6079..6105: 0.2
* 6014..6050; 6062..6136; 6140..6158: 0.3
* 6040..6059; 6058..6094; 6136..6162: -0.8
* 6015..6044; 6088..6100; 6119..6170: 0.1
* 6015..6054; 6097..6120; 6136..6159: 0.4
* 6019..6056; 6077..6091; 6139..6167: 0.4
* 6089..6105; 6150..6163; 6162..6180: -0.9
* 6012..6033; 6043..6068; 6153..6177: -0.2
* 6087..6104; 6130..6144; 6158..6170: -0.2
